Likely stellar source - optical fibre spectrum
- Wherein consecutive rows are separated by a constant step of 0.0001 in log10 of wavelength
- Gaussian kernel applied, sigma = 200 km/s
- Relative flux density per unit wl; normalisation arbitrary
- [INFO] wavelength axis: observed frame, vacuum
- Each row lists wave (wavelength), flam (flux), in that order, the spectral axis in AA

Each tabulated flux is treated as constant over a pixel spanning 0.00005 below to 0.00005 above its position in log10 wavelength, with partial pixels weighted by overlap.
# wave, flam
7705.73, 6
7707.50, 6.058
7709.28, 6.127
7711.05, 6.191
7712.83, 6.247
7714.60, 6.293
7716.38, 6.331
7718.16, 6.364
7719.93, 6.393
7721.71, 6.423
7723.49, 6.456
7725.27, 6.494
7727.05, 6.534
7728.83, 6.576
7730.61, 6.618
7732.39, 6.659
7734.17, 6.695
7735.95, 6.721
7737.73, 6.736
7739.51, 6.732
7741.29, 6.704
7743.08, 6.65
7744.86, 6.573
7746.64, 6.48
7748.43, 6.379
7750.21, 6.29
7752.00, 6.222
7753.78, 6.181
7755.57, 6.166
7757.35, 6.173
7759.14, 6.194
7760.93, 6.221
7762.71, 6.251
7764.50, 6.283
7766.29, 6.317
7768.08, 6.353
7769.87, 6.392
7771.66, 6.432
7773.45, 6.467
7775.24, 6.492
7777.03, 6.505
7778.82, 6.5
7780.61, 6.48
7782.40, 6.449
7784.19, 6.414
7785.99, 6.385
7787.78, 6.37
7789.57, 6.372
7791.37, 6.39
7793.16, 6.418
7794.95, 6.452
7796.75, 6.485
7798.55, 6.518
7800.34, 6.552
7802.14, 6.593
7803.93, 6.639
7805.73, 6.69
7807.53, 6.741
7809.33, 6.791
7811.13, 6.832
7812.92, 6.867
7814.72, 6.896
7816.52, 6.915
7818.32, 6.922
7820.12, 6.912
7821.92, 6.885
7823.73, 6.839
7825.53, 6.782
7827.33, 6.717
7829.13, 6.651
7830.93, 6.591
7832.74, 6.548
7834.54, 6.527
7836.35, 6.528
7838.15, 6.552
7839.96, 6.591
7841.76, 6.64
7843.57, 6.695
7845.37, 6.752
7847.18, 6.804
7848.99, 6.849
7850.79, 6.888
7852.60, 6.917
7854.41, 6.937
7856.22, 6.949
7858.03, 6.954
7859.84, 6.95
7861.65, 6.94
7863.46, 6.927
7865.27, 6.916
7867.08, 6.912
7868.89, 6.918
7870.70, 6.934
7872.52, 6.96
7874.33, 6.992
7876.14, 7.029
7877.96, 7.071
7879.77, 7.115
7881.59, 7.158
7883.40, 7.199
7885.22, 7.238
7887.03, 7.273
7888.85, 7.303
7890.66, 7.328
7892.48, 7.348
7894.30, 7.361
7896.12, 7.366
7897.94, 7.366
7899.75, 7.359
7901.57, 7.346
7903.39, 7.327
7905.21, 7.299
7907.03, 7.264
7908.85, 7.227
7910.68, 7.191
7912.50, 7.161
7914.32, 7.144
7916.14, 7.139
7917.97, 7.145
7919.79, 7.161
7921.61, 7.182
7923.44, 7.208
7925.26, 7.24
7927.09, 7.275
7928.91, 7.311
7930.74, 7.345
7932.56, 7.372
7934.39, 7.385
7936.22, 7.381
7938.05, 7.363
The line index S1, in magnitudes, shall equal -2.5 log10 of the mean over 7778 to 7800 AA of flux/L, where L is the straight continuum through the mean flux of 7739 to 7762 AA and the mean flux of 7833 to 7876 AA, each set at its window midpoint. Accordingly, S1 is 0.02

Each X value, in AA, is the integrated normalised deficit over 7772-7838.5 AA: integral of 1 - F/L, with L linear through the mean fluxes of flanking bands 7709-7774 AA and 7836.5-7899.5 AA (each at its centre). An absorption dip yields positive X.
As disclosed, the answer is 1.0 AA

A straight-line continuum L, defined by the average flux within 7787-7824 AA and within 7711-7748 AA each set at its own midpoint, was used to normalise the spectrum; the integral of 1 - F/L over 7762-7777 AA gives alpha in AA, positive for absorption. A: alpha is 0.5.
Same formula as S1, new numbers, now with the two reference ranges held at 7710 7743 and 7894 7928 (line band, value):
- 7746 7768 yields 0.06 mag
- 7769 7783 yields 0.04 mag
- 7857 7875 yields 0.02 mag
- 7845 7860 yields 0.02 mag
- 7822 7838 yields 0.04 mag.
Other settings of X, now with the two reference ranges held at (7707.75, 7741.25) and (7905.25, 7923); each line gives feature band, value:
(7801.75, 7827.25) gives 0.0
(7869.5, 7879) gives 0.1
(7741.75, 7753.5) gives 0.2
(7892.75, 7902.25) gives -0.3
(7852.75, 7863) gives 0.0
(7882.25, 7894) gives -0.3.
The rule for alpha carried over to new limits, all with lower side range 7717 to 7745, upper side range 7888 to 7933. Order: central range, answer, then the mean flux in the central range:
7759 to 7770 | 0.69 AA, 6.28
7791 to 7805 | 0.67 AA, 6.52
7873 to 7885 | 0.09 AA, 7.1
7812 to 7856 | 1.35 AA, 6.76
